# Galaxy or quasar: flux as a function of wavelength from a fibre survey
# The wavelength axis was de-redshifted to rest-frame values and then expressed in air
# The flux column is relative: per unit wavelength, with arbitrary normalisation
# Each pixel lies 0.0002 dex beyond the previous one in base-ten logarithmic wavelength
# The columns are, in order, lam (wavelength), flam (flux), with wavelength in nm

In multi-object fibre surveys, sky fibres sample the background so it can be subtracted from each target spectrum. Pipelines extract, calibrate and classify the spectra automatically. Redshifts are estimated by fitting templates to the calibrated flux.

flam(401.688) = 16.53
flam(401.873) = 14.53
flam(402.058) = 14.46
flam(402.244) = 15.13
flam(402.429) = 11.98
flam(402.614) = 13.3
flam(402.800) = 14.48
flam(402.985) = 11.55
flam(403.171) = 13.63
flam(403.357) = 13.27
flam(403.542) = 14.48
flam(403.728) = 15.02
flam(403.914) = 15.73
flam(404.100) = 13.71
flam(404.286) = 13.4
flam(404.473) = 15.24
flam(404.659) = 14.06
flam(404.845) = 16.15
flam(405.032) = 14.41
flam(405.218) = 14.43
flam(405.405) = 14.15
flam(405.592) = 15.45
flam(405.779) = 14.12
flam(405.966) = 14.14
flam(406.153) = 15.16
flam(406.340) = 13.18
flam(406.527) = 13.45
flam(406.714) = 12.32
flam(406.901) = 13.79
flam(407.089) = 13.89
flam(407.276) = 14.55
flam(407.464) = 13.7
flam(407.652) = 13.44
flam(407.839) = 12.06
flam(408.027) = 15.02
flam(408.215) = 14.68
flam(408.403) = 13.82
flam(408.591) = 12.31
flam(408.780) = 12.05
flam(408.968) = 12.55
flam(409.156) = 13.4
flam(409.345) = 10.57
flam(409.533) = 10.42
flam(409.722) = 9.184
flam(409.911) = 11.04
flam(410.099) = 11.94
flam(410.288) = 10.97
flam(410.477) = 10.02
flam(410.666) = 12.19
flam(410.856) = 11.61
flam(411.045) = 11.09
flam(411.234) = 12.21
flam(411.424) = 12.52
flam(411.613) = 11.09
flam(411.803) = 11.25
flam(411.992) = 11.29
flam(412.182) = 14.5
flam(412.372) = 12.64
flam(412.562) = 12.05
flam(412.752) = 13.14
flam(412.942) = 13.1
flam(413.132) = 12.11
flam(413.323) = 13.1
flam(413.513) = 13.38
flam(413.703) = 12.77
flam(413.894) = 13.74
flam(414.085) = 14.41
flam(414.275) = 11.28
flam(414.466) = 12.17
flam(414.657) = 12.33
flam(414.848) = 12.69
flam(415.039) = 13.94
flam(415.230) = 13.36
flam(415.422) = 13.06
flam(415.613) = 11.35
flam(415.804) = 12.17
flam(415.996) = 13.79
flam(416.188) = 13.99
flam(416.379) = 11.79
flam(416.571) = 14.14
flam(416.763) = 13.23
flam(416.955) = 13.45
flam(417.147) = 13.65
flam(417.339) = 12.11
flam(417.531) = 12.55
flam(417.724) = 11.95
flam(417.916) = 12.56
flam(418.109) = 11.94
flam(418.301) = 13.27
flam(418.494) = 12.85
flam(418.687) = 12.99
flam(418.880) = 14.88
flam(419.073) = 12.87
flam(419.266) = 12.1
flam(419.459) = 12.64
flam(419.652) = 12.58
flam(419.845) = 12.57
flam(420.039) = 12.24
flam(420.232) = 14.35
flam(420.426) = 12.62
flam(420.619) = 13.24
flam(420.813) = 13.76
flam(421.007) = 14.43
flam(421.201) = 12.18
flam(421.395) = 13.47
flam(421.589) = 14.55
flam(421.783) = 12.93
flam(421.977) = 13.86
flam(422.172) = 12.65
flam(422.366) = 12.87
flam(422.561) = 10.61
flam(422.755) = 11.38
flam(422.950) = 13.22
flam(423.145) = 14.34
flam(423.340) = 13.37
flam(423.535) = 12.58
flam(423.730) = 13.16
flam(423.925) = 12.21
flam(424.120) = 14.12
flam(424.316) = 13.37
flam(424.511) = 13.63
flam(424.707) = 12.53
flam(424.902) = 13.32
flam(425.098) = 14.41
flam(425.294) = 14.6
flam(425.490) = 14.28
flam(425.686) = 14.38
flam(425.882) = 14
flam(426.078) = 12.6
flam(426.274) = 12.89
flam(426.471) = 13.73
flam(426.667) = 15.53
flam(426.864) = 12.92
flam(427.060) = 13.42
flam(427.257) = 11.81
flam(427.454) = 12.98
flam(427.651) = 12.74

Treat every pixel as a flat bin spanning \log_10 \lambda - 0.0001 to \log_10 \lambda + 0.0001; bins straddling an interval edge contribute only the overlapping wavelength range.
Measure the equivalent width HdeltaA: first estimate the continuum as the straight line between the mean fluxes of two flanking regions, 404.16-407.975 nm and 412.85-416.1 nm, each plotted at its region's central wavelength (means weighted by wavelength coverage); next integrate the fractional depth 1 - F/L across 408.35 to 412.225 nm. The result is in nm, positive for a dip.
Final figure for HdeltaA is 0.52 nm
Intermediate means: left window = 14.1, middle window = 11.7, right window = 12.9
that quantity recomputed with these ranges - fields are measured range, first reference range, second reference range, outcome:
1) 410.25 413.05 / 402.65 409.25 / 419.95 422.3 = 0.35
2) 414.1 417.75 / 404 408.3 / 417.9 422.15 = 0.16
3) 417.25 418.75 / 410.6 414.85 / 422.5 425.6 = 0.04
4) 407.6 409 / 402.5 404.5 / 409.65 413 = -0.07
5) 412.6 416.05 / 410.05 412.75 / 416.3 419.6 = -0.15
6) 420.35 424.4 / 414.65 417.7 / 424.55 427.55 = 0.07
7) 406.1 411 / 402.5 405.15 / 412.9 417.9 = 0.40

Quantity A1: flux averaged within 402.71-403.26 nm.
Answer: 13.2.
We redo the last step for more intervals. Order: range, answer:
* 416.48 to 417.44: 13.3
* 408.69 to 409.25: 12.7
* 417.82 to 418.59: 12.7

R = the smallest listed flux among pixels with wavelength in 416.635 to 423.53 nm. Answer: 10.61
